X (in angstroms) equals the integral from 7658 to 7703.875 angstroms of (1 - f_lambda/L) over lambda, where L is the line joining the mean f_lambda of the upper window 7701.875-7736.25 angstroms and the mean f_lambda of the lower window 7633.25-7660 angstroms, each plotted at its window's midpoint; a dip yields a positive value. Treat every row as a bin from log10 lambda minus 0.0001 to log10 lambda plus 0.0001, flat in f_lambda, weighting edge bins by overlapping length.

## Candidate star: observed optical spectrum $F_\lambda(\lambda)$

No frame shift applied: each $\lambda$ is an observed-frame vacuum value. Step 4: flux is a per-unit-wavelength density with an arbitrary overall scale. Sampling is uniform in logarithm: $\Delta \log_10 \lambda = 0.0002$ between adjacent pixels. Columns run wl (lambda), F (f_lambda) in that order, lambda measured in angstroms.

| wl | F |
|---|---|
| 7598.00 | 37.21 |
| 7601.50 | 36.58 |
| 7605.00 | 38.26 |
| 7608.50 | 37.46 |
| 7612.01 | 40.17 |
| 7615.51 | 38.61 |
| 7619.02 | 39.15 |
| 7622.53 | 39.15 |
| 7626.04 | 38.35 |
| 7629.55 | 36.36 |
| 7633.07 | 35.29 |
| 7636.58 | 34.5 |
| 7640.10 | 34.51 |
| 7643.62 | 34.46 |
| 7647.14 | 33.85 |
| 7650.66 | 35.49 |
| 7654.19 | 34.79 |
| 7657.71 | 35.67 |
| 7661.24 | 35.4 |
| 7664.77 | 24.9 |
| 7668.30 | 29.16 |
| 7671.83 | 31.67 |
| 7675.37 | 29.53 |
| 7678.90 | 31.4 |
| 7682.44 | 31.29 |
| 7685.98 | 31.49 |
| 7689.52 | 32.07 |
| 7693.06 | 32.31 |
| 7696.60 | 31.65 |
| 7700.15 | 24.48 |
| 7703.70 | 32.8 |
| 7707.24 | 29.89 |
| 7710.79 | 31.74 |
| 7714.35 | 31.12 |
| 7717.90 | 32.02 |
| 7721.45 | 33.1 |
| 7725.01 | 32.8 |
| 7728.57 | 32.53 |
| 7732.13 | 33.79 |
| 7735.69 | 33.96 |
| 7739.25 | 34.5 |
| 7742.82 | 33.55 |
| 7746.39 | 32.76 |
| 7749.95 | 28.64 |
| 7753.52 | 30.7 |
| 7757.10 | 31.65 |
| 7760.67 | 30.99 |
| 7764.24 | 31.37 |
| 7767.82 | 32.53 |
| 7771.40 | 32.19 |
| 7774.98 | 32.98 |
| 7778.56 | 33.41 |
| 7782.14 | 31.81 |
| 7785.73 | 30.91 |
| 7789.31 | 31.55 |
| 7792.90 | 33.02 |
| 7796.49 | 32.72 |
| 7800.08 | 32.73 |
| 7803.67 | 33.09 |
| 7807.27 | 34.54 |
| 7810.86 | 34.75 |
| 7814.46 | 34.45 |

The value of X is 4.0 angstroms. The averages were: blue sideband 34.8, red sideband 32.3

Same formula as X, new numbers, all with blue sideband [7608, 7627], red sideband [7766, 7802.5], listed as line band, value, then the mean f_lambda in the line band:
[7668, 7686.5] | 2.9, 30.8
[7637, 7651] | 1.3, 34.5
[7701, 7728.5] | 2.7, 31.7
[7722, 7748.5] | 0.8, 33.3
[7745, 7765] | 1.5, 31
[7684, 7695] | 1.3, 32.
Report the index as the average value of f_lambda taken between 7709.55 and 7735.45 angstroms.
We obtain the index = 32.5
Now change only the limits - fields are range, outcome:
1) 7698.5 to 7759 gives 31.8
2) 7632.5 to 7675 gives 33.1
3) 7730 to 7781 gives 32.4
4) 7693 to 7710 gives 30.1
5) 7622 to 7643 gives 36.1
